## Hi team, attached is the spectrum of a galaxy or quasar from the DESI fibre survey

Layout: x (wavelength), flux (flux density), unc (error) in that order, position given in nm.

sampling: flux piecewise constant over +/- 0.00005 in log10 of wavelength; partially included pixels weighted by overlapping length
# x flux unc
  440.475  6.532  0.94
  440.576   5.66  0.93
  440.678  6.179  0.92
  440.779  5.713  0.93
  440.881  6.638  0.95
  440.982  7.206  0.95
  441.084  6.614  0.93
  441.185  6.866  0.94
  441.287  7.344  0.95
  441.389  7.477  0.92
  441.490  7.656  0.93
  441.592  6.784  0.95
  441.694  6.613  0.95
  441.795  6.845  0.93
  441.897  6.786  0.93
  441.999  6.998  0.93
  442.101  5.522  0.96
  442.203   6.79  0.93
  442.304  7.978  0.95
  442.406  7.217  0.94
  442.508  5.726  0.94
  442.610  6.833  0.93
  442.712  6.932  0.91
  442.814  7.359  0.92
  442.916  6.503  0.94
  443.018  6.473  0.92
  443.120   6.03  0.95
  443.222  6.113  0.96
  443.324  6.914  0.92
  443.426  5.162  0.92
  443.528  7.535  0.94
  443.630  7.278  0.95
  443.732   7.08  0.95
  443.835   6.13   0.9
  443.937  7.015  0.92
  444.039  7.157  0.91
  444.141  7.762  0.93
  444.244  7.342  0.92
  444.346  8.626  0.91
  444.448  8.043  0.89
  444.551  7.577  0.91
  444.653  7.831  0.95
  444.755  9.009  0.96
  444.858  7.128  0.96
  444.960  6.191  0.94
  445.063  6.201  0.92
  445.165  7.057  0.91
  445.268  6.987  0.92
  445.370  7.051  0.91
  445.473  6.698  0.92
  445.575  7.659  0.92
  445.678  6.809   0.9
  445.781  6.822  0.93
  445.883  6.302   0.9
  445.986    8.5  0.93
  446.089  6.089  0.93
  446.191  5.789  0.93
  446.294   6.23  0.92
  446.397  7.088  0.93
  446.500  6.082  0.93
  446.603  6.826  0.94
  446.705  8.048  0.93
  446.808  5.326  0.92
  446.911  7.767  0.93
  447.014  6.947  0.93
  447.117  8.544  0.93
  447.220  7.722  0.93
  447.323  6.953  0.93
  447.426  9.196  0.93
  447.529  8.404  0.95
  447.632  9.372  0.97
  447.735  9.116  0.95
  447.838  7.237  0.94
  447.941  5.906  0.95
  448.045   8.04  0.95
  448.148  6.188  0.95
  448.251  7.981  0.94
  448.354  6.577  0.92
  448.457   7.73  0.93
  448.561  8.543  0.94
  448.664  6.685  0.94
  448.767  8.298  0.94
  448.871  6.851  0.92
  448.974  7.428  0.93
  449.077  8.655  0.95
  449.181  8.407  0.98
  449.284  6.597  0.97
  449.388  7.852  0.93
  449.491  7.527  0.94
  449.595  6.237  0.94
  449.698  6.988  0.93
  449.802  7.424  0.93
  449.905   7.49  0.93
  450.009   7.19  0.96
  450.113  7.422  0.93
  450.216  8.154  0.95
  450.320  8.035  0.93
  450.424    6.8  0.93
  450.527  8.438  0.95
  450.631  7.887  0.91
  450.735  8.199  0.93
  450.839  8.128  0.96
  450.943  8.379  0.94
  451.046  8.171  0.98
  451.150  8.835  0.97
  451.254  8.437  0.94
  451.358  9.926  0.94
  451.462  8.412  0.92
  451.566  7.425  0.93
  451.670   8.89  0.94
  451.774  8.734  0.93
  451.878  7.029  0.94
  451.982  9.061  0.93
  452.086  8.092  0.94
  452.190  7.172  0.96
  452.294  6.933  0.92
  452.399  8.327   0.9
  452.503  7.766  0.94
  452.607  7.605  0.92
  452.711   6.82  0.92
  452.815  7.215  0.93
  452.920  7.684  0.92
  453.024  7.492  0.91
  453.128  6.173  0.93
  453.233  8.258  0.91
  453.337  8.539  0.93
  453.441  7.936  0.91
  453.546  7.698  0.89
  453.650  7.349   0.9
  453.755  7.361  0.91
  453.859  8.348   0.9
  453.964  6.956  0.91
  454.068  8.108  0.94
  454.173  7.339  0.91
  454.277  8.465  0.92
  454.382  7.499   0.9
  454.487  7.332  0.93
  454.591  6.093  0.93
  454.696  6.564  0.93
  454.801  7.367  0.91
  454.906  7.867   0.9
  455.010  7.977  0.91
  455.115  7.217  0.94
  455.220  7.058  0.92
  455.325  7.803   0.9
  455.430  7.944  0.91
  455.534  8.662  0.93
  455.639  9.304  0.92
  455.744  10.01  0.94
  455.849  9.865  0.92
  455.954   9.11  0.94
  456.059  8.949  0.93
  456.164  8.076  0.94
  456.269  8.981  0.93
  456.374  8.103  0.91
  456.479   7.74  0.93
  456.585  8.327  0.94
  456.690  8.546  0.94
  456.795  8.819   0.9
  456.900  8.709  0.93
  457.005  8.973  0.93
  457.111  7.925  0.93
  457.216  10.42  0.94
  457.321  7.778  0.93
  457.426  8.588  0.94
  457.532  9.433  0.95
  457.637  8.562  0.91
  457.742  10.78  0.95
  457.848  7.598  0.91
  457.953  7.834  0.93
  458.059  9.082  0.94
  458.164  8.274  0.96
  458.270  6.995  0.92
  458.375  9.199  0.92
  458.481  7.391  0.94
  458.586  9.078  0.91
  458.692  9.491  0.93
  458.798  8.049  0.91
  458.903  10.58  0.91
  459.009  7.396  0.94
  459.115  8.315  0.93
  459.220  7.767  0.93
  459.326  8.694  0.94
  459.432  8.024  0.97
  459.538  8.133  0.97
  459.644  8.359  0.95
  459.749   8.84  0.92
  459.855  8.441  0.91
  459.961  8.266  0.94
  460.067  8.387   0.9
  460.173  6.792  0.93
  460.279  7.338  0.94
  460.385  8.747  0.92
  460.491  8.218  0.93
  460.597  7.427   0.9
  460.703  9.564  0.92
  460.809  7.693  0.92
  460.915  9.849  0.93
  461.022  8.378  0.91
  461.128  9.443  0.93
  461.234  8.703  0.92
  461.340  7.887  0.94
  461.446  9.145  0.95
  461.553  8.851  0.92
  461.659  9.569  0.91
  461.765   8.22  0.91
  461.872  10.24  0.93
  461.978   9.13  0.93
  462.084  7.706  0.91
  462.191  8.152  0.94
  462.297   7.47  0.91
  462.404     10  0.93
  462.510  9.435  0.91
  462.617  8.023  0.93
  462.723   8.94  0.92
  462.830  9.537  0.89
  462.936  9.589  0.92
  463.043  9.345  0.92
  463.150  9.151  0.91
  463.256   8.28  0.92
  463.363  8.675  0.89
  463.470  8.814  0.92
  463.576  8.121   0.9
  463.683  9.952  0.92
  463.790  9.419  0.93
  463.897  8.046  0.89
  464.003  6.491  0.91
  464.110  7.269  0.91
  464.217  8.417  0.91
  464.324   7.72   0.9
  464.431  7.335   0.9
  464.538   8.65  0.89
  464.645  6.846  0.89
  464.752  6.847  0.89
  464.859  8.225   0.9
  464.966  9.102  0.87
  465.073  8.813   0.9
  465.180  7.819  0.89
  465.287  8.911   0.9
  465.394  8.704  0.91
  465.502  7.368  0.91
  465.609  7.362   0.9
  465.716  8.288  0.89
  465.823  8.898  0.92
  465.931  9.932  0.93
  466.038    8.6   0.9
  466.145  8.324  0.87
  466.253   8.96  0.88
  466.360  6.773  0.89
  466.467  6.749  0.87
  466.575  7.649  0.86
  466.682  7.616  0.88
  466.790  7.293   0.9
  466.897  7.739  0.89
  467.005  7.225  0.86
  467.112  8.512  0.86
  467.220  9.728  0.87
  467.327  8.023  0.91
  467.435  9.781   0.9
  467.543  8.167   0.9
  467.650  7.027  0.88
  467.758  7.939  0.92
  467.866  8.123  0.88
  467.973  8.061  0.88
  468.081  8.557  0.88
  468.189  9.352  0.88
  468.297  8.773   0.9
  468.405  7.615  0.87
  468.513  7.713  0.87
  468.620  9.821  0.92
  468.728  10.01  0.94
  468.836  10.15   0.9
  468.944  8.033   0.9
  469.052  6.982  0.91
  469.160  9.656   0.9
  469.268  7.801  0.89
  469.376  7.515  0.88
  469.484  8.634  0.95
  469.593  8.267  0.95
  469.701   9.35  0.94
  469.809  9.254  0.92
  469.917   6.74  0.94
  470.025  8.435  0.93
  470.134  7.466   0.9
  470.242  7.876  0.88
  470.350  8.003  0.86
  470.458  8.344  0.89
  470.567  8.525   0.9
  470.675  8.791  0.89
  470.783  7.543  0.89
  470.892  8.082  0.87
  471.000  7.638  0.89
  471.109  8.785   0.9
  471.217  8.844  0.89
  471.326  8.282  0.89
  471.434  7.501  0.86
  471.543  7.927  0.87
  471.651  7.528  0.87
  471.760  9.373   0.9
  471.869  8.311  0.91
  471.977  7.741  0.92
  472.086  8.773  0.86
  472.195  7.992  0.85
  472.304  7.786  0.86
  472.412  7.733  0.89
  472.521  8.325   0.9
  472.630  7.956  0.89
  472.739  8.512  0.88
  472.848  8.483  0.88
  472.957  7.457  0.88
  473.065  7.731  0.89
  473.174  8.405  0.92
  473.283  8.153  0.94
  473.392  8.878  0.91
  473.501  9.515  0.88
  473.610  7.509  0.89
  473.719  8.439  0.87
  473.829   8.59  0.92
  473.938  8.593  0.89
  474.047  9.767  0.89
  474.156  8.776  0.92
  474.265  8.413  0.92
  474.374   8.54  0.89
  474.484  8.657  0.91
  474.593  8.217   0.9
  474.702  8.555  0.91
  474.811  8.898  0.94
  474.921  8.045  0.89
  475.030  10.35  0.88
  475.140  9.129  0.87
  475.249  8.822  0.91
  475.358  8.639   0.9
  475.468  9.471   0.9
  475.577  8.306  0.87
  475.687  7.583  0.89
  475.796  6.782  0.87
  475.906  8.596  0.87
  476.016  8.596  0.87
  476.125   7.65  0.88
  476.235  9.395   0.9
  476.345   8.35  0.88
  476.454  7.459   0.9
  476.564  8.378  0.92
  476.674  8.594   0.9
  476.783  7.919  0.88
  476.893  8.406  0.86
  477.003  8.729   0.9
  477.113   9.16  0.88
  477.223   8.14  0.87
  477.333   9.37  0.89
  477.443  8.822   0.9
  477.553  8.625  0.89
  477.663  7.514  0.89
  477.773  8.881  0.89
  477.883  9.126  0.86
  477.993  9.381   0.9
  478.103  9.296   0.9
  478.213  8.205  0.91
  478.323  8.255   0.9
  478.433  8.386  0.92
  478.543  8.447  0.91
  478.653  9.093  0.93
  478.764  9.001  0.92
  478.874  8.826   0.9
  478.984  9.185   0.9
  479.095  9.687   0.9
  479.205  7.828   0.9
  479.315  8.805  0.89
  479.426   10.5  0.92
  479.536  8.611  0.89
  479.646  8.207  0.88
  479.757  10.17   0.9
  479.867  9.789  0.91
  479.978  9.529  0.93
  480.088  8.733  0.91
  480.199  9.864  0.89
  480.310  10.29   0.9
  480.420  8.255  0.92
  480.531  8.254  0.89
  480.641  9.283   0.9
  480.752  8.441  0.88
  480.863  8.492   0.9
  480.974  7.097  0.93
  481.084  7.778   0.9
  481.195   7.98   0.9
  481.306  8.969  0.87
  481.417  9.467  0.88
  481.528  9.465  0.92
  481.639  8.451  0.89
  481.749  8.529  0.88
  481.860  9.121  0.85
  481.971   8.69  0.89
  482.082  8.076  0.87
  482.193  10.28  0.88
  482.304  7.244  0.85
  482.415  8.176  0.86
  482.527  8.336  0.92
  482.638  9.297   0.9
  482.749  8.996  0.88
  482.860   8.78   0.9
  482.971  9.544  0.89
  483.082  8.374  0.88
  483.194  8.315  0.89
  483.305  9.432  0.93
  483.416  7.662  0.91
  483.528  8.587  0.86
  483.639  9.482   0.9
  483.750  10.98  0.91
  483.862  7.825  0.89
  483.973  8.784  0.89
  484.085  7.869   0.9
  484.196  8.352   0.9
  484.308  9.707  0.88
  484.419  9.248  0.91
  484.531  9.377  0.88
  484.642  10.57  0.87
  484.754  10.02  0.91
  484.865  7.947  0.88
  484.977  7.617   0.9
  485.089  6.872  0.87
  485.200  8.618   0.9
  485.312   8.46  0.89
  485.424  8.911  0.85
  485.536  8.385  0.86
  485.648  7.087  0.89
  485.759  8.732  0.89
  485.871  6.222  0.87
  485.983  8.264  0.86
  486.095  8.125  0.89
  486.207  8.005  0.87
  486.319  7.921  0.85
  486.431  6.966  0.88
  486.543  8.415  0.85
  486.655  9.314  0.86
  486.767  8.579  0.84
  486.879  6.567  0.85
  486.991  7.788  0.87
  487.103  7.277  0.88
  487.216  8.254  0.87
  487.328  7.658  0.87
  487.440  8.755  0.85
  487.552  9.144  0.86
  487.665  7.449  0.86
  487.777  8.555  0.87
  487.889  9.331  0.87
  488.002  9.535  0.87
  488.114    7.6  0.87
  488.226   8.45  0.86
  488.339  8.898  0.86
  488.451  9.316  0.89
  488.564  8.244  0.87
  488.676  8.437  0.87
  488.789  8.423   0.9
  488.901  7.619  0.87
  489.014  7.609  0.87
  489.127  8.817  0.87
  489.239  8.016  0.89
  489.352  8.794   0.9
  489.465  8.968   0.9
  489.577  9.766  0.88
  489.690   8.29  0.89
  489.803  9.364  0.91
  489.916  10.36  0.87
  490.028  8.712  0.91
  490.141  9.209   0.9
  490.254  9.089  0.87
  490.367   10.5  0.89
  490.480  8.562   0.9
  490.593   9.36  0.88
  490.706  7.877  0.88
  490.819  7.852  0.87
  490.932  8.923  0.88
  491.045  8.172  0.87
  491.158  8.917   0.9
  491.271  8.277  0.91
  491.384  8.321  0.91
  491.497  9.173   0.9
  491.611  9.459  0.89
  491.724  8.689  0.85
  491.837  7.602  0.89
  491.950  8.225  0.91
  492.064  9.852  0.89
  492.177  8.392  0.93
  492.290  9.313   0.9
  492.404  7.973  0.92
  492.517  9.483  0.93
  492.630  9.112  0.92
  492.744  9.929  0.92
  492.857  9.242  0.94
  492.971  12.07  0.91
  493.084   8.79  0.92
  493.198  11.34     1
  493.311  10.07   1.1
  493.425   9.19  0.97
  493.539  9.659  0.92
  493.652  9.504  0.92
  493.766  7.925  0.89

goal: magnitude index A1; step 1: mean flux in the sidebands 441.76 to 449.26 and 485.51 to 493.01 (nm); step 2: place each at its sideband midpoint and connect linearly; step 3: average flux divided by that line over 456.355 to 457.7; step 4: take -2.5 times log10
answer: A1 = -0.15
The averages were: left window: 7.18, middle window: 8.64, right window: 8.59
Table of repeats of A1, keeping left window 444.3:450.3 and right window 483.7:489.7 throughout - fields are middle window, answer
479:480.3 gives -0.13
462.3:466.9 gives -0.07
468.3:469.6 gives -0.08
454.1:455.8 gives -0.03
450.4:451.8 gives -0.12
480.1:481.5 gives -0.06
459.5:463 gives -0.12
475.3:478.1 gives -0.04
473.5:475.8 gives -0.07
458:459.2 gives -0.11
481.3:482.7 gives -0.06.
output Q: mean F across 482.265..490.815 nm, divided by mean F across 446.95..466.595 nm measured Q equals 1.05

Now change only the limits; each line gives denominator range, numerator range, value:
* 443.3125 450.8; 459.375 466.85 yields 1.14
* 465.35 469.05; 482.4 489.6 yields 1.02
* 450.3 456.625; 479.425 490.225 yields 1.08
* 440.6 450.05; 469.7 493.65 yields 1.21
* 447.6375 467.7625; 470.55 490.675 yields 1.05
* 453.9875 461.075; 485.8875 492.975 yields 1.03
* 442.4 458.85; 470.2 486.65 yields 1.11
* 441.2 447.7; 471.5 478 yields 1.19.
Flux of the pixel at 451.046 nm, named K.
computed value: 8.171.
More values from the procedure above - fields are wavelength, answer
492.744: 9.929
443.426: 5.162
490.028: 8.712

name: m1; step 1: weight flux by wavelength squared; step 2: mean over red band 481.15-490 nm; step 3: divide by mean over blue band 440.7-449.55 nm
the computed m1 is 1.42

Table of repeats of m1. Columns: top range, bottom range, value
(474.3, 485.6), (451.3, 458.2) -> 1.20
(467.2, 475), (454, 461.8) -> 1.06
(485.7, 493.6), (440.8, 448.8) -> 1.48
